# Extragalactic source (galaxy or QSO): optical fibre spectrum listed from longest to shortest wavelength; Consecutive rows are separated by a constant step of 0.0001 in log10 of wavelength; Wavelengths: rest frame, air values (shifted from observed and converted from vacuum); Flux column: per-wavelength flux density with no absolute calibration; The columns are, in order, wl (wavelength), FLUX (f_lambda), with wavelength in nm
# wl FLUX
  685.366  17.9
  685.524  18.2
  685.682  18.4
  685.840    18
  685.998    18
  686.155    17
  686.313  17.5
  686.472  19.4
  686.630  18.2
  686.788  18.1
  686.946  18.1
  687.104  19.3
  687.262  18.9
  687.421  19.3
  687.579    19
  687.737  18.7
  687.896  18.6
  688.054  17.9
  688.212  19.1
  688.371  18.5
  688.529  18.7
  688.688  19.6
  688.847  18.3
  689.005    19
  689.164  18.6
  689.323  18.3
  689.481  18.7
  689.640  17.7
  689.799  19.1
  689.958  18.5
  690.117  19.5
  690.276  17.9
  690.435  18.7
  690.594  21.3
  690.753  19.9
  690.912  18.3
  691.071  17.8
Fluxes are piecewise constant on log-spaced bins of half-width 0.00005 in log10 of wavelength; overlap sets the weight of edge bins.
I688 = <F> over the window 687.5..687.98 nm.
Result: 18.8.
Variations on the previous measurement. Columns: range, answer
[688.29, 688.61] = 18.6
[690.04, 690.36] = 18.7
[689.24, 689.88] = 18.4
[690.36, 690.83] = 20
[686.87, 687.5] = 18.9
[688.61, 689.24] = 18.9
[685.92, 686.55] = 18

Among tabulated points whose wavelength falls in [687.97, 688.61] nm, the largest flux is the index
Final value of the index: 19.1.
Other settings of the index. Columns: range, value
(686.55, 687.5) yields 19.3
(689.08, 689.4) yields 18.6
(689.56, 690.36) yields 19.5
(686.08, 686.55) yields 19.4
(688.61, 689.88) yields 19.6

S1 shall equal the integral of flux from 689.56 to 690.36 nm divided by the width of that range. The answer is 18.5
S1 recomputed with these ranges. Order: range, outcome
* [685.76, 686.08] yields 18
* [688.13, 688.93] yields 18.8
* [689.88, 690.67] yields 19.2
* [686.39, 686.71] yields 18.7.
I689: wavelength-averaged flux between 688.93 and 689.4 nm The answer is 18.6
